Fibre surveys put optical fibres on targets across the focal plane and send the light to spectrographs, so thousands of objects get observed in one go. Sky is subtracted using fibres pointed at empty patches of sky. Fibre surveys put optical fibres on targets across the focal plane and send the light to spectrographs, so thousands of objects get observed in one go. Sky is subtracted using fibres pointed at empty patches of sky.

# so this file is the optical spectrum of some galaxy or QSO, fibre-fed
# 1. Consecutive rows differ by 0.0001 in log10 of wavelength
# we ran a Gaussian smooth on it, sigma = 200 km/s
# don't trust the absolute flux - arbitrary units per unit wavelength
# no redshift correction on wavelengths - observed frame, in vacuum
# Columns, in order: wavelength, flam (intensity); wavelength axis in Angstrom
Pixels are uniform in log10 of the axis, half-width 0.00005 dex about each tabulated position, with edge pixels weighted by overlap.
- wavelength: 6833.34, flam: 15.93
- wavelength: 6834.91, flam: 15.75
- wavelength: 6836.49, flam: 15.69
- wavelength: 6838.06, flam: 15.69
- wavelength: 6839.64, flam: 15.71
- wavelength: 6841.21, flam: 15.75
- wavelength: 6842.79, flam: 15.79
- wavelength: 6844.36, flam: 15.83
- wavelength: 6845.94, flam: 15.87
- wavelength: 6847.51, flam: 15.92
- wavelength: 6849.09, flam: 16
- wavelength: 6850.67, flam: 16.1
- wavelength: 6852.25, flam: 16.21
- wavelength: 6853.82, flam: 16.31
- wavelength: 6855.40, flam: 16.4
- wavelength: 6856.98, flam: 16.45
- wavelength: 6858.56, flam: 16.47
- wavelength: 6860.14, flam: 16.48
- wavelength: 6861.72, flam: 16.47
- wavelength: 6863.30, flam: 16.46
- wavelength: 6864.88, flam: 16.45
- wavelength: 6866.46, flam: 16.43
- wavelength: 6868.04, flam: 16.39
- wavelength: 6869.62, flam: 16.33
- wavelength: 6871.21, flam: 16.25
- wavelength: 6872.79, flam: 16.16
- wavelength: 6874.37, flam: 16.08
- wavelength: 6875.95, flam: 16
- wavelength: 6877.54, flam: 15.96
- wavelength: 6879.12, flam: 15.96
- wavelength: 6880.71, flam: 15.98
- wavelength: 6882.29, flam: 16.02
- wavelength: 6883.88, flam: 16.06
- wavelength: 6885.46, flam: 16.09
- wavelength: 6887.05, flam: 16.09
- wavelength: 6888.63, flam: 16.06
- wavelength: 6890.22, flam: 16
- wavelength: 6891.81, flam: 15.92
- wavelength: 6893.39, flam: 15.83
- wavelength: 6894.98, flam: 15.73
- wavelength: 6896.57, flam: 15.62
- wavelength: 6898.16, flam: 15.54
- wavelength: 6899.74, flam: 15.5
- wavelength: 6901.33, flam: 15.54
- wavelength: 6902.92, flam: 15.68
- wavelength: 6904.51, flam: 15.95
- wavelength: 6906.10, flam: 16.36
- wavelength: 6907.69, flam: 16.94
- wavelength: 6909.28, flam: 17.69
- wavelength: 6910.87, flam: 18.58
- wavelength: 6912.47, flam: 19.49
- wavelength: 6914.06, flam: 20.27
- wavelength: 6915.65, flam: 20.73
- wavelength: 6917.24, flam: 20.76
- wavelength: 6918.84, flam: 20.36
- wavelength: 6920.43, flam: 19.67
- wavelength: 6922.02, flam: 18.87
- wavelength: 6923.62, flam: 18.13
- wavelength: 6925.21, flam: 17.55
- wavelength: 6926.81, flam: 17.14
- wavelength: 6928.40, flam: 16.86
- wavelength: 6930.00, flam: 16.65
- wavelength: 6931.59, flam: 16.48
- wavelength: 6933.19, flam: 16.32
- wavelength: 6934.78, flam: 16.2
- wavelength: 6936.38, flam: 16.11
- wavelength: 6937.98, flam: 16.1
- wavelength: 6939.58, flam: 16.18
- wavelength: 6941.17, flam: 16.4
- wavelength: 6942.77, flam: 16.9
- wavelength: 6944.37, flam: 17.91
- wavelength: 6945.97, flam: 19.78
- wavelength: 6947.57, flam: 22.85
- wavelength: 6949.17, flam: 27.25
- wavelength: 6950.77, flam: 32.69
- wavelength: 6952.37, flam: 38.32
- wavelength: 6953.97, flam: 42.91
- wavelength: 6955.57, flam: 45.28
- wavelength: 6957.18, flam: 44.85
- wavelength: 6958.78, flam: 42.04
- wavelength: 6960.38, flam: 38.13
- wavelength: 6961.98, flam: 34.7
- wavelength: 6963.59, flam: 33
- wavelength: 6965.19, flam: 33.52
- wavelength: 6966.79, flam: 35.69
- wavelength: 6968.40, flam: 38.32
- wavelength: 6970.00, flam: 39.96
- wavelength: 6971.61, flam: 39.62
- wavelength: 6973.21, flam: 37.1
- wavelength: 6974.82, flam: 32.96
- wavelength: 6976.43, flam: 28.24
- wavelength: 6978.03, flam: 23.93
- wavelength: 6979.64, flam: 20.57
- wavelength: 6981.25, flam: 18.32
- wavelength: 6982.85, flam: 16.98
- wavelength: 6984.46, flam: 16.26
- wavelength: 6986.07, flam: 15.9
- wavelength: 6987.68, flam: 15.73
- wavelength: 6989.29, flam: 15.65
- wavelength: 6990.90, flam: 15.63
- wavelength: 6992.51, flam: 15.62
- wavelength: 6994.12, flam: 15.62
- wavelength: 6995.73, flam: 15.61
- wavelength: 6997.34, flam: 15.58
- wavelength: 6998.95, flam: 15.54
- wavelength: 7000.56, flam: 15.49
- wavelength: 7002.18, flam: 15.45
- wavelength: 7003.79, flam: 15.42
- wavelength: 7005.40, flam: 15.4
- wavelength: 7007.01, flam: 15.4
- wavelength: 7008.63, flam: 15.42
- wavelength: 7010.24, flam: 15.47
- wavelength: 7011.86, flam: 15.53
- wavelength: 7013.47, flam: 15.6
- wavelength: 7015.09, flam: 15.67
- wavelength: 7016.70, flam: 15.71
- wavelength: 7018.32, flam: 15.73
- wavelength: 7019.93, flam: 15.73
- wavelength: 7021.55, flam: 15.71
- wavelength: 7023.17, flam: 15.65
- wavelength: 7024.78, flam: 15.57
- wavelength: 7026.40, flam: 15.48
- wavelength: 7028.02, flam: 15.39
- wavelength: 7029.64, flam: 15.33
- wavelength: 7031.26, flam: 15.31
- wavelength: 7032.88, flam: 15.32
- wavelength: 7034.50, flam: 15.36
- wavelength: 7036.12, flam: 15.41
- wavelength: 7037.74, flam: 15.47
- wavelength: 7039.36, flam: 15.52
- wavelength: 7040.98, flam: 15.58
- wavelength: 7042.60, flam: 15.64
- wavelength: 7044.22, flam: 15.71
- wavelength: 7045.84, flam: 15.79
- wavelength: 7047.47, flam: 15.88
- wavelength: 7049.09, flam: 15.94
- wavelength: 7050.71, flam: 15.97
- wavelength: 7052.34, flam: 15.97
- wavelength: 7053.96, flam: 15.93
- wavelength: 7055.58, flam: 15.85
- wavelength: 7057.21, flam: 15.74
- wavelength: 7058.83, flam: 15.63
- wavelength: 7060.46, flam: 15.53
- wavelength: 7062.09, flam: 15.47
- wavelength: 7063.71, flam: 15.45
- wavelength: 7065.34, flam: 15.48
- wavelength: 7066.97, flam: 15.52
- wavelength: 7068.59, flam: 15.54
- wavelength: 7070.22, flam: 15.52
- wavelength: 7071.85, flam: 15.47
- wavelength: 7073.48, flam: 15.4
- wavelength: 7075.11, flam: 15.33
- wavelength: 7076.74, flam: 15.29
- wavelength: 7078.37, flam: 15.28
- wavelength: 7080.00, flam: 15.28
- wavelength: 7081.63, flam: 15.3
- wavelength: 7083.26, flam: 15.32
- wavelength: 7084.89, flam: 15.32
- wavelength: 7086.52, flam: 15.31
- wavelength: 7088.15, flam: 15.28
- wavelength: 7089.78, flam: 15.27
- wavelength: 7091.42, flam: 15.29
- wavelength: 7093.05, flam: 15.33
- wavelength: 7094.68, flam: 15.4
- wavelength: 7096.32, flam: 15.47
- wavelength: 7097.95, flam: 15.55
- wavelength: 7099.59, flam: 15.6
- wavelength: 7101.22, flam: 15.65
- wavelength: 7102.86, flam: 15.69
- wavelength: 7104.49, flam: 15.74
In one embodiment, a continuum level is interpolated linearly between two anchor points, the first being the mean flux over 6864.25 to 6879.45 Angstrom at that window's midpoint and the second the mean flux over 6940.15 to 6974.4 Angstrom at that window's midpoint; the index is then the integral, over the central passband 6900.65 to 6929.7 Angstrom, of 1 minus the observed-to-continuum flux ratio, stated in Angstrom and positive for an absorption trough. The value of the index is 7.7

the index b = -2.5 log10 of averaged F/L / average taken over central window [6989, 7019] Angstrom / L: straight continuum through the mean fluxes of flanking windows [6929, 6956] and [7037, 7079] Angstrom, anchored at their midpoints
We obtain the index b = 0.217 mag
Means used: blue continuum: 22.9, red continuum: 15.6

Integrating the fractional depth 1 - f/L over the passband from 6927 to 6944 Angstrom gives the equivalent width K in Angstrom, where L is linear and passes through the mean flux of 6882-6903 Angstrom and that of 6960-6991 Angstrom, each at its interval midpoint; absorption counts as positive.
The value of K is 4.2 Angstrom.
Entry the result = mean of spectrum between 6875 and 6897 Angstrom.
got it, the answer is 16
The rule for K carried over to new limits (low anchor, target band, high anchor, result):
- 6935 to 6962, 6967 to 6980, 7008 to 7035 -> -4.9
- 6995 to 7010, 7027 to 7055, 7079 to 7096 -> -0.4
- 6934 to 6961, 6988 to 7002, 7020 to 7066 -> 3.9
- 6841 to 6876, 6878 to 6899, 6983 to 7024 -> 0.2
